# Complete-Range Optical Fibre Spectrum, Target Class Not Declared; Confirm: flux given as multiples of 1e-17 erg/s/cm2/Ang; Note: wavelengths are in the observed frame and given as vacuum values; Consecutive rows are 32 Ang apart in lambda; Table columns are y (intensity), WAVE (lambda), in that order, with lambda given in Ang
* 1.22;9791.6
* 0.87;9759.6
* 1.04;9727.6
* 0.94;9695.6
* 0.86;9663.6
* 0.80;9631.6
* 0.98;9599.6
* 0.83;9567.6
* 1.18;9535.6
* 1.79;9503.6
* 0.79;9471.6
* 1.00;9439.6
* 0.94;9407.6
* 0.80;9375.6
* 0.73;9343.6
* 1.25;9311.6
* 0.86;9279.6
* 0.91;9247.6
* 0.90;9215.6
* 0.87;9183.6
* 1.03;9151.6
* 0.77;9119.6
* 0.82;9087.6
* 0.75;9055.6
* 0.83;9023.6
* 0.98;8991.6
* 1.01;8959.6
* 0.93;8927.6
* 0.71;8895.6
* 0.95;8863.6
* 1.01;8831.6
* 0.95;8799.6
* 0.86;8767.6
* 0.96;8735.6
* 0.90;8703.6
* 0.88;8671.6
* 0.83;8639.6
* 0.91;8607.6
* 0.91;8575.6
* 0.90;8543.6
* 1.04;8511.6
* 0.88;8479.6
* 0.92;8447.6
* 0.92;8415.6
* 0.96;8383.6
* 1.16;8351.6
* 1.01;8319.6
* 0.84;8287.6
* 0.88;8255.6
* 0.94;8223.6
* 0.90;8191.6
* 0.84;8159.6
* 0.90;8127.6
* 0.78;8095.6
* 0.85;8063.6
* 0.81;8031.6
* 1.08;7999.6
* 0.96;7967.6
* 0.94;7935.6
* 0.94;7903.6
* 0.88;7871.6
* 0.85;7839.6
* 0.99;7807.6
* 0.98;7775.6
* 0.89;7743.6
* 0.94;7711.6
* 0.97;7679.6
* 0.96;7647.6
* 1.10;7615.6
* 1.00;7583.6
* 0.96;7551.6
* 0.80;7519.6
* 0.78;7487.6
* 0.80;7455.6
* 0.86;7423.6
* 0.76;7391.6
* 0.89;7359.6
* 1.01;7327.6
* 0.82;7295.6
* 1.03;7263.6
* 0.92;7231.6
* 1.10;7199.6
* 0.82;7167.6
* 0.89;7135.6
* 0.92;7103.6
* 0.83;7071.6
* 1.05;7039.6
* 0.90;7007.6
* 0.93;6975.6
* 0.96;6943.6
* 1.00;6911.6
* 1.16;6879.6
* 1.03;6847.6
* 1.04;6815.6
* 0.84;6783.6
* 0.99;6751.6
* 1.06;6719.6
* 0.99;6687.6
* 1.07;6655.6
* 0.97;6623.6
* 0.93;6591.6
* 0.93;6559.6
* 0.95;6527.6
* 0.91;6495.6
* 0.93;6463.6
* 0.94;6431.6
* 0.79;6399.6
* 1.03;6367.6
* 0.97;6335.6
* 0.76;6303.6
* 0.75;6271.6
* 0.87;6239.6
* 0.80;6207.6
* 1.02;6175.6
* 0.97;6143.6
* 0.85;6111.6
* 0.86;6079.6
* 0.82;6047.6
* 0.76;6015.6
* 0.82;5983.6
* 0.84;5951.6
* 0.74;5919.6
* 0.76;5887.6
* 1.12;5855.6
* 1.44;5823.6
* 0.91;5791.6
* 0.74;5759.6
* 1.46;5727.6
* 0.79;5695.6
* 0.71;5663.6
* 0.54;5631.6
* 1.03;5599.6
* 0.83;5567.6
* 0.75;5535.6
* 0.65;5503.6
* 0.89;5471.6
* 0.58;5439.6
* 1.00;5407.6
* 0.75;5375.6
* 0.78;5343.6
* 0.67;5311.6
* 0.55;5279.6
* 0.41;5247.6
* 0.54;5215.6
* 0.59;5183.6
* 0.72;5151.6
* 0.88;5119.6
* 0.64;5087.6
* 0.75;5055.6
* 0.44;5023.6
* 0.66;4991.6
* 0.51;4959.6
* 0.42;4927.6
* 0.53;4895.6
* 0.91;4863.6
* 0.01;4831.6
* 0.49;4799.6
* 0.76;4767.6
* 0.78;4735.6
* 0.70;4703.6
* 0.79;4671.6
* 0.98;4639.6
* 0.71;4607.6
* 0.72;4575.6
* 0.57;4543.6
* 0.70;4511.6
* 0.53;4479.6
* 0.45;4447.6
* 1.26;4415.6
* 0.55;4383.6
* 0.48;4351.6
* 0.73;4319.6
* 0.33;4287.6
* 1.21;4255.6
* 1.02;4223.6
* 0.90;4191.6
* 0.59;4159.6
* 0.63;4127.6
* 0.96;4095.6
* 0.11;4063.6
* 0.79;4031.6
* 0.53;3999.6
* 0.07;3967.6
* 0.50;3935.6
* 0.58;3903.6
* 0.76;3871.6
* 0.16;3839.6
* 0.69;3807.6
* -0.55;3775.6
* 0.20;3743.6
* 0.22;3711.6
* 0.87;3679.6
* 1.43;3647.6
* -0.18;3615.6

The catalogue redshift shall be 0.45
